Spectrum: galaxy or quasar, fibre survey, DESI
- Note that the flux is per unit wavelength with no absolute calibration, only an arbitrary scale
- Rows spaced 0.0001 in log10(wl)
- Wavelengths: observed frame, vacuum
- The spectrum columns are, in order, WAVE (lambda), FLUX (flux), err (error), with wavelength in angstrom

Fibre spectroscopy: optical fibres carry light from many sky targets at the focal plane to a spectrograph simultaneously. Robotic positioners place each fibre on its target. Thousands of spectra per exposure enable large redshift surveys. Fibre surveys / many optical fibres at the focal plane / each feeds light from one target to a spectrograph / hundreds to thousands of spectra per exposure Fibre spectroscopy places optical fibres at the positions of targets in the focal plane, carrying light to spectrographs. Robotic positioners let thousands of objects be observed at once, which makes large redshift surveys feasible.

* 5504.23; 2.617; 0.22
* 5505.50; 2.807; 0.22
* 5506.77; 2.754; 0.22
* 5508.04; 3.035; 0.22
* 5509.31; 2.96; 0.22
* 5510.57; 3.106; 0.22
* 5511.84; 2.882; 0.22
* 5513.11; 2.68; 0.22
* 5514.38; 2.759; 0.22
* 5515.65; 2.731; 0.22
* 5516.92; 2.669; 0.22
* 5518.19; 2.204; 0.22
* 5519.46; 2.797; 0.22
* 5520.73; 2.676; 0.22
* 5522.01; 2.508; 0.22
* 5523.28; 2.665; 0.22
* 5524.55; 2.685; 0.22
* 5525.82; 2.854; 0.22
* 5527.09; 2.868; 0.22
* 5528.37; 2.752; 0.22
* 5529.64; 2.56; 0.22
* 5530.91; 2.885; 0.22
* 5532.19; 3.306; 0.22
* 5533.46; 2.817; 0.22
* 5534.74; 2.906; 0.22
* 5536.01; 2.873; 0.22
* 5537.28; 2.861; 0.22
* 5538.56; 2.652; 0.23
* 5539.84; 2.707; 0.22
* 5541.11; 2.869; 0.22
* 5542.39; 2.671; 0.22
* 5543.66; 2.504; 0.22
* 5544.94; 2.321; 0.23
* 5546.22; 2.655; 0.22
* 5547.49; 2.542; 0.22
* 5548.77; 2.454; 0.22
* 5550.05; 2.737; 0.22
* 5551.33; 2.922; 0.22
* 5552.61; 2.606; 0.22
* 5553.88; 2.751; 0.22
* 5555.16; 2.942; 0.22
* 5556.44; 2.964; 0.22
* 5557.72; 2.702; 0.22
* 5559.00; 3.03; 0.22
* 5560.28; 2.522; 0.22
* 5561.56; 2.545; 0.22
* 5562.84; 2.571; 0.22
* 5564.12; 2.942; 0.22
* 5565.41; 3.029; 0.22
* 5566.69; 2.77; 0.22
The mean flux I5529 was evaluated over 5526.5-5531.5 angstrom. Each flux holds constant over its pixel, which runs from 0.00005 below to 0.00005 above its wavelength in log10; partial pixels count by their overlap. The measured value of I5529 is 2.76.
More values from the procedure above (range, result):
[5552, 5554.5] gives 2.69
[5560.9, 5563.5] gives 2.56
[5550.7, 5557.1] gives 2.84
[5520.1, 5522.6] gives 2.58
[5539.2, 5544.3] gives 2.69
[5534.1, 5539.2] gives 2.82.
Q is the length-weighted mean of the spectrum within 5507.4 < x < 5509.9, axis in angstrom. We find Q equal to 2.99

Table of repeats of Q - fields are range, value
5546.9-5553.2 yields 2.65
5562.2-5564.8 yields 2.75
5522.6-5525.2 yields 2.68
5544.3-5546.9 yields 2.49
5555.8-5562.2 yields 2.75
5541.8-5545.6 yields 2.5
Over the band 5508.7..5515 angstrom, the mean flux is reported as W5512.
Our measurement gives 2.88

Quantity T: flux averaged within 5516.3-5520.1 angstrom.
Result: 2.56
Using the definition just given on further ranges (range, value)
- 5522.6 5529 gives 2.76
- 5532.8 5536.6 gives 2.87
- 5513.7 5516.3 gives 2.74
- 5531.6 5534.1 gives 3.06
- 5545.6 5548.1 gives 2.61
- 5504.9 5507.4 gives 2.78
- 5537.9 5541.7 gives 2.74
